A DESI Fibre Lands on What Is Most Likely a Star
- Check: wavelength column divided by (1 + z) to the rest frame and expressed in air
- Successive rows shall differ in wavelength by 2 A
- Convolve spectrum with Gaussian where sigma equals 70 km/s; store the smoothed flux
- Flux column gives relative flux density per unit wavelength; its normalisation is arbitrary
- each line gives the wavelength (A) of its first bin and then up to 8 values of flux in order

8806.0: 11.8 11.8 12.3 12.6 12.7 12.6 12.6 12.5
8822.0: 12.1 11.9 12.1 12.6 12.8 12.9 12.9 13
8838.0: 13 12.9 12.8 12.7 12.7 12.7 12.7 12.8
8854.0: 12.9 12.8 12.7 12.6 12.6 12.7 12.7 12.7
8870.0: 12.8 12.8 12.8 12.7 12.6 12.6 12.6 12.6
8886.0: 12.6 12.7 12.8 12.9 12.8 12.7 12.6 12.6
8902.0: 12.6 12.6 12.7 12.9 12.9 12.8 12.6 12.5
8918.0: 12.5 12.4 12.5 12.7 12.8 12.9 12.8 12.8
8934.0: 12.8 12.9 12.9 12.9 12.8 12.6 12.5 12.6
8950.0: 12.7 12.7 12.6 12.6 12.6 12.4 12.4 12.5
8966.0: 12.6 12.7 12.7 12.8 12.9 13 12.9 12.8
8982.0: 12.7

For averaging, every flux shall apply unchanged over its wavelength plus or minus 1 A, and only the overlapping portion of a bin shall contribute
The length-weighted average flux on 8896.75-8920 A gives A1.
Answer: 12.7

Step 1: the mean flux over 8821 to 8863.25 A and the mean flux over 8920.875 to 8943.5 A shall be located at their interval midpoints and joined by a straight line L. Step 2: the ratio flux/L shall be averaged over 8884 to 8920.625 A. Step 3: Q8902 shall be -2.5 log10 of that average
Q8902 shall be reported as 0.006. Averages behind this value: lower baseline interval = 12.7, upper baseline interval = 12.8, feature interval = 12.7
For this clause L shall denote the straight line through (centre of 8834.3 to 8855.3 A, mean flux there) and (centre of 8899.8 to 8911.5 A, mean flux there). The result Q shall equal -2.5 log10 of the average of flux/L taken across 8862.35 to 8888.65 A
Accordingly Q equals 0.01 mag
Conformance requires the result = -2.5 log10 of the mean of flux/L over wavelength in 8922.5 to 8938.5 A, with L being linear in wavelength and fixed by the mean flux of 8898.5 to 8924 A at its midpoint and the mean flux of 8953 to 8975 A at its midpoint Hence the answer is -0.02 mag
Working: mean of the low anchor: 12.6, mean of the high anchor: 12.6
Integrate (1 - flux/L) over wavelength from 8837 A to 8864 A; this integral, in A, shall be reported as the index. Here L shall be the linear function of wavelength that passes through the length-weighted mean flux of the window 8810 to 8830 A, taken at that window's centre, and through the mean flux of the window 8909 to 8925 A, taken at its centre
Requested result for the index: -0.6 A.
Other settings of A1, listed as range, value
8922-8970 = 12.7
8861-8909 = 12.7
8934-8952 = 12.7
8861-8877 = 12.7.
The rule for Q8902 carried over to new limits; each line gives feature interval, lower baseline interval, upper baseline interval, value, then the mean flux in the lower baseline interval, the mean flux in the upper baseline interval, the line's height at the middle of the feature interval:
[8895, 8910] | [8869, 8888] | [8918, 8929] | 0.00 mag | 12.7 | 12.6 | 12.7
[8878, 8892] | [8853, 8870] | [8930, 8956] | 0.00 mag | 12.7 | 12.7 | 12.7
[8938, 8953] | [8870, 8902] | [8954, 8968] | -0.01 mag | 12.7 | 12.5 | 12.6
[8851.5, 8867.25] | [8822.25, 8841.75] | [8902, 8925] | -0.01 mag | 12.7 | 12.6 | 12.7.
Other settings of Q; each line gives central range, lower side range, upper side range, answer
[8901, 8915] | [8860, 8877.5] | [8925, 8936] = 0.00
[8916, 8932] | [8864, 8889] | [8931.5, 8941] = 0.01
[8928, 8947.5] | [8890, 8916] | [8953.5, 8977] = -0.01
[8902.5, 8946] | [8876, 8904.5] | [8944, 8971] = -0.01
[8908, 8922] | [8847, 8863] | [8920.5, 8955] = 0.01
